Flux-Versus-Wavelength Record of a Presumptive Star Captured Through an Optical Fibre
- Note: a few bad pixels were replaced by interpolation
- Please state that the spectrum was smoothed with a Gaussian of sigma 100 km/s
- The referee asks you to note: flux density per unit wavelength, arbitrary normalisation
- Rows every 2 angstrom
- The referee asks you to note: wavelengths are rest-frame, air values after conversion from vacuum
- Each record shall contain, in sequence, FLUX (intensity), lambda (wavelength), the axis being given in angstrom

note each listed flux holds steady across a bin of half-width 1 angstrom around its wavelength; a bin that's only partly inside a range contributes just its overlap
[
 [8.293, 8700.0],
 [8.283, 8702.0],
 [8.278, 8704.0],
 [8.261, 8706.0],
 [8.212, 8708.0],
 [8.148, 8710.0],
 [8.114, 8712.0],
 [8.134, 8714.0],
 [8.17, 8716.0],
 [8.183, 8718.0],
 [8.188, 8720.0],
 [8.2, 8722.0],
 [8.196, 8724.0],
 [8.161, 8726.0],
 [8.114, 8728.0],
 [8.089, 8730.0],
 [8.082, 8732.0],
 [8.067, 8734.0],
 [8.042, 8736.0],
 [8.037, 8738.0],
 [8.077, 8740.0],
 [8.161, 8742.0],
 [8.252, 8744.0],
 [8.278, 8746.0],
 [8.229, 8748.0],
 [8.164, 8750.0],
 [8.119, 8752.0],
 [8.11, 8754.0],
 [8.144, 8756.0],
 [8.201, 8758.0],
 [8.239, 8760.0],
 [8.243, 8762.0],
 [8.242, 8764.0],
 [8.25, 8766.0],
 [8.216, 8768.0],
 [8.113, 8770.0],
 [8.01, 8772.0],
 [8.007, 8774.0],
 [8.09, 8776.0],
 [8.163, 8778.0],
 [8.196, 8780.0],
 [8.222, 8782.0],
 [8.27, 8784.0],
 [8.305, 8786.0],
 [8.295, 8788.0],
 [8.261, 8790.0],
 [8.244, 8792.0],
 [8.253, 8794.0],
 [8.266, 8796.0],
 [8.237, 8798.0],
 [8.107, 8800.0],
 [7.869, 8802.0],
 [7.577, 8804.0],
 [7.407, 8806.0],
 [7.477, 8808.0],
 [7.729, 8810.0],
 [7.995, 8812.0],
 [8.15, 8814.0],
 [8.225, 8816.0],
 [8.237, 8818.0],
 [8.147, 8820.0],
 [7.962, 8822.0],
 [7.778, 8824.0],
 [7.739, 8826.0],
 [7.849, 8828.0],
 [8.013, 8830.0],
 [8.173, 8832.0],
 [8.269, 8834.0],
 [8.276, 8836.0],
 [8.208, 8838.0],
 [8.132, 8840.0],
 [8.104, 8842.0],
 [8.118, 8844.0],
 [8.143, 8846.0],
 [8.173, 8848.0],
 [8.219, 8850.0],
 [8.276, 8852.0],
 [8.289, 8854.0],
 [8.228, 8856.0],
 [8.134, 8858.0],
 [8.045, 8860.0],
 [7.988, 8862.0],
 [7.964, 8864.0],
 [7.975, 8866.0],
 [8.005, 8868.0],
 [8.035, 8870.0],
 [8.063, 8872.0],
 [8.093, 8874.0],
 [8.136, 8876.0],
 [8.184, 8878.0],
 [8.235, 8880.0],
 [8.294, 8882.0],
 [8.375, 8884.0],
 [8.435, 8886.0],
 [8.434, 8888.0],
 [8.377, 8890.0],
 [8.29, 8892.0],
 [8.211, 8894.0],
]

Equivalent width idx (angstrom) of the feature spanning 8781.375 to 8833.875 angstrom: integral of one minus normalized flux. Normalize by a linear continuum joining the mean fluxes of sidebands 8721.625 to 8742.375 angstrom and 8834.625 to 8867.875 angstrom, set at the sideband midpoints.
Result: 0.6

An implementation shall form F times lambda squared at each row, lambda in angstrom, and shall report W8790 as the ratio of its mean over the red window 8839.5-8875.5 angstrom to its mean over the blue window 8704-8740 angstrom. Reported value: 1.0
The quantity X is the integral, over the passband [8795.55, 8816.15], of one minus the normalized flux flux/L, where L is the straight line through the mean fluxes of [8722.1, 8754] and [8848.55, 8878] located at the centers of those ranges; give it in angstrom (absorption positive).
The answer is 0.6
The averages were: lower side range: 8.14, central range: 7.89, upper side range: 8.11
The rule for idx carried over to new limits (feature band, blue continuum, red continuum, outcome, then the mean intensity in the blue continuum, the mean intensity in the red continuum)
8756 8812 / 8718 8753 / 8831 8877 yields 0.3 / 8.15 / 8.13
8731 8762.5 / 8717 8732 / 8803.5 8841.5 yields -0.1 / 8.16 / 7.97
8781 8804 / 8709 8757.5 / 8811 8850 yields -0.2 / 8.14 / 8.09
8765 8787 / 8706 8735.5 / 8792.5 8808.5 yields -0.5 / 8.15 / 7.92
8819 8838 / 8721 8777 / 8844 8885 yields 0.3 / 8.15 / 8.14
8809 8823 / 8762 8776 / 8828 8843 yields 0.1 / 8.14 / 8.15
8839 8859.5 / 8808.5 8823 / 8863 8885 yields -0.2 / 8.04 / 8.12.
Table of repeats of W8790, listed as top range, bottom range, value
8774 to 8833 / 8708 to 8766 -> 1.00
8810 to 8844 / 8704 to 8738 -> 1.01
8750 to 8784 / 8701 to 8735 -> 1.01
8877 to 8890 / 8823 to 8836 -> 1.05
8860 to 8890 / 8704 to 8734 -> 1.04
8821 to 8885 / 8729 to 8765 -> 1.02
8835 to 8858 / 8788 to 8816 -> 1.04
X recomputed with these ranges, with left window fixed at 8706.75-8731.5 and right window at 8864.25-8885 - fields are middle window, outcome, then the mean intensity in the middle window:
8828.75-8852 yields -0.1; 8.17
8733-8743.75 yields 0.1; 8.09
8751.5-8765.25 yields -0.1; 8.19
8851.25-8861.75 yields -0.1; 8.18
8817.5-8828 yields 0.2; 7.95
